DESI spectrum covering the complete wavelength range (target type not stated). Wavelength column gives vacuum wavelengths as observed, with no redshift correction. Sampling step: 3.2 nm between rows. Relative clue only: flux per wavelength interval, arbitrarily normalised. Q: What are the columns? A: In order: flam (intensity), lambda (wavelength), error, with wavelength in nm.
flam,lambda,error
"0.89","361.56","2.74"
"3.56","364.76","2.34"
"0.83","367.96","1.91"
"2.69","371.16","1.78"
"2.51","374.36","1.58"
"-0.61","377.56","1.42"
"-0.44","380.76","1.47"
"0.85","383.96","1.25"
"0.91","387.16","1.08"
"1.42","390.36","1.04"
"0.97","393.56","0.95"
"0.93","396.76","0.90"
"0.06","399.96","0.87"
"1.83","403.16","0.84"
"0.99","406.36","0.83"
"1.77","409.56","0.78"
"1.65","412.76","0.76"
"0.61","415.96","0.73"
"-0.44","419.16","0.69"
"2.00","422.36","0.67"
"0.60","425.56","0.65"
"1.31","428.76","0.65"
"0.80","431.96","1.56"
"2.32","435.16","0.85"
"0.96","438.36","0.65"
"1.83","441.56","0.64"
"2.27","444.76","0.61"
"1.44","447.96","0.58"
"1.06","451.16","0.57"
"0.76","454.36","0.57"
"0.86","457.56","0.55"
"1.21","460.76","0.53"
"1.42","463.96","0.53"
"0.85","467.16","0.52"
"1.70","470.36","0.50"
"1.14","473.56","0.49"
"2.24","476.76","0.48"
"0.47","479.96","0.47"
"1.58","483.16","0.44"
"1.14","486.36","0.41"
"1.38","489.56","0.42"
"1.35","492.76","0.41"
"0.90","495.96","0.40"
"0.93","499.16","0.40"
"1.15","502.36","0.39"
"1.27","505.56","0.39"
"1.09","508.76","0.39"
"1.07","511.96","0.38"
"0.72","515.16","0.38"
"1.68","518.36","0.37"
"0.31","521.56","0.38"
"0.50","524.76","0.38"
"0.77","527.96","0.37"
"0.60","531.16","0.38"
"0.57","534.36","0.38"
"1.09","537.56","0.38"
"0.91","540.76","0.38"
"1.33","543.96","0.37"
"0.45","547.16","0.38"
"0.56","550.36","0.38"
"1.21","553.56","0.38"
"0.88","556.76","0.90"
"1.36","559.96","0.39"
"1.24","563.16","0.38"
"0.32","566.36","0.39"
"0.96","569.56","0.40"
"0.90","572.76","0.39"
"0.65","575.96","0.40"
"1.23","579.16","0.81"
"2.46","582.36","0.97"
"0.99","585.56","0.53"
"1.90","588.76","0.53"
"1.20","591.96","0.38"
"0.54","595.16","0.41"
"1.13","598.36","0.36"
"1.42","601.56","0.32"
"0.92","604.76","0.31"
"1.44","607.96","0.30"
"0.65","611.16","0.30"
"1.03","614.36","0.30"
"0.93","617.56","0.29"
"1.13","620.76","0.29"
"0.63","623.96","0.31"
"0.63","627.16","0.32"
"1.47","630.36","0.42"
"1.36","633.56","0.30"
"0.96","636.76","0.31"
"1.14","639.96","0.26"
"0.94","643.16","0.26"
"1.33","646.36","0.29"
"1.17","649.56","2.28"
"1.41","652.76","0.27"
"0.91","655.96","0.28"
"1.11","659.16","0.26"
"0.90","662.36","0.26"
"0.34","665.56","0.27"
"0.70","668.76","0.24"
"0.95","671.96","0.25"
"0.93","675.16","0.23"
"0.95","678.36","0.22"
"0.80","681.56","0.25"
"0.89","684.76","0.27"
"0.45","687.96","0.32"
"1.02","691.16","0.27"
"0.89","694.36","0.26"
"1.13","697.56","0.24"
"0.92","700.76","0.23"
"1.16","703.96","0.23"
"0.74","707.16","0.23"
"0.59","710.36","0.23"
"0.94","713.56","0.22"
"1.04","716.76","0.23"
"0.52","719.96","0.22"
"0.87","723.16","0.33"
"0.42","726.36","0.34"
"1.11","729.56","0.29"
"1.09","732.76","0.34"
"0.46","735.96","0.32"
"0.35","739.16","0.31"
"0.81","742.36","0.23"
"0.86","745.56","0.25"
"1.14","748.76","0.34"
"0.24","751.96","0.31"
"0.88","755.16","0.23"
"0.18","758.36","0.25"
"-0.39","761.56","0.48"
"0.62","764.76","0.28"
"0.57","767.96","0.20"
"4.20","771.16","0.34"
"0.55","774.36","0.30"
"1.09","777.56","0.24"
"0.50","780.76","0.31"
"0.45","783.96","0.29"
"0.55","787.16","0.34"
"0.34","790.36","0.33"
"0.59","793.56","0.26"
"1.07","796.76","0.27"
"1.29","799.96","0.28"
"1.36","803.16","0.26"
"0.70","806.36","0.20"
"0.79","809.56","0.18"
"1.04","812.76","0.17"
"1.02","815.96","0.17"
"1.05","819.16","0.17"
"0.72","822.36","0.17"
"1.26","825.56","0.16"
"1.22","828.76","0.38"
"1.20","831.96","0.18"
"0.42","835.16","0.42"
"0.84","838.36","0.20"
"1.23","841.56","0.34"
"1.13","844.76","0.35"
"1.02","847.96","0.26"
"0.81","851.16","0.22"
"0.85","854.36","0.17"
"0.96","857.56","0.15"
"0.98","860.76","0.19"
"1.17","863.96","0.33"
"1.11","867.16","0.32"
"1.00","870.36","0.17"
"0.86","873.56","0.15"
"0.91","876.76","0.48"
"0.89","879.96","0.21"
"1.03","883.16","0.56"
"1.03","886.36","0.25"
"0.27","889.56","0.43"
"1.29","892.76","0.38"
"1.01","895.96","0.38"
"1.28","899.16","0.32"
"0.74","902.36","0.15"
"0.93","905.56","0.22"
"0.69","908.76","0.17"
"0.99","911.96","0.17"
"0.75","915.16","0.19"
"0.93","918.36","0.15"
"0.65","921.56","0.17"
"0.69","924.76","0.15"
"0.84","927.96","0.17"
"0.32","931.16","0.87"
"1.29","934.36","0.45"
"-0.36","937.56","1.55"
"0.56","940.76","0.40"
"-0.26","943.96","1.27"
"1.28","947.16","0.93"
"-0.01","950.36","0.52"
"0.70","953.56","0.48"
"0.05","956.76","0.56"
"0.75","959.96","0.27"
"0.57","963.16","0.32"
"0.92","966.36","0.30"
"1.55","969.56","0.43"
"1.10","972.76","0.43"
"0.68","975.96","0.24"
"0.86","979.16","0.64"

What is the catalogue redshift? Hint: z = 1.07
